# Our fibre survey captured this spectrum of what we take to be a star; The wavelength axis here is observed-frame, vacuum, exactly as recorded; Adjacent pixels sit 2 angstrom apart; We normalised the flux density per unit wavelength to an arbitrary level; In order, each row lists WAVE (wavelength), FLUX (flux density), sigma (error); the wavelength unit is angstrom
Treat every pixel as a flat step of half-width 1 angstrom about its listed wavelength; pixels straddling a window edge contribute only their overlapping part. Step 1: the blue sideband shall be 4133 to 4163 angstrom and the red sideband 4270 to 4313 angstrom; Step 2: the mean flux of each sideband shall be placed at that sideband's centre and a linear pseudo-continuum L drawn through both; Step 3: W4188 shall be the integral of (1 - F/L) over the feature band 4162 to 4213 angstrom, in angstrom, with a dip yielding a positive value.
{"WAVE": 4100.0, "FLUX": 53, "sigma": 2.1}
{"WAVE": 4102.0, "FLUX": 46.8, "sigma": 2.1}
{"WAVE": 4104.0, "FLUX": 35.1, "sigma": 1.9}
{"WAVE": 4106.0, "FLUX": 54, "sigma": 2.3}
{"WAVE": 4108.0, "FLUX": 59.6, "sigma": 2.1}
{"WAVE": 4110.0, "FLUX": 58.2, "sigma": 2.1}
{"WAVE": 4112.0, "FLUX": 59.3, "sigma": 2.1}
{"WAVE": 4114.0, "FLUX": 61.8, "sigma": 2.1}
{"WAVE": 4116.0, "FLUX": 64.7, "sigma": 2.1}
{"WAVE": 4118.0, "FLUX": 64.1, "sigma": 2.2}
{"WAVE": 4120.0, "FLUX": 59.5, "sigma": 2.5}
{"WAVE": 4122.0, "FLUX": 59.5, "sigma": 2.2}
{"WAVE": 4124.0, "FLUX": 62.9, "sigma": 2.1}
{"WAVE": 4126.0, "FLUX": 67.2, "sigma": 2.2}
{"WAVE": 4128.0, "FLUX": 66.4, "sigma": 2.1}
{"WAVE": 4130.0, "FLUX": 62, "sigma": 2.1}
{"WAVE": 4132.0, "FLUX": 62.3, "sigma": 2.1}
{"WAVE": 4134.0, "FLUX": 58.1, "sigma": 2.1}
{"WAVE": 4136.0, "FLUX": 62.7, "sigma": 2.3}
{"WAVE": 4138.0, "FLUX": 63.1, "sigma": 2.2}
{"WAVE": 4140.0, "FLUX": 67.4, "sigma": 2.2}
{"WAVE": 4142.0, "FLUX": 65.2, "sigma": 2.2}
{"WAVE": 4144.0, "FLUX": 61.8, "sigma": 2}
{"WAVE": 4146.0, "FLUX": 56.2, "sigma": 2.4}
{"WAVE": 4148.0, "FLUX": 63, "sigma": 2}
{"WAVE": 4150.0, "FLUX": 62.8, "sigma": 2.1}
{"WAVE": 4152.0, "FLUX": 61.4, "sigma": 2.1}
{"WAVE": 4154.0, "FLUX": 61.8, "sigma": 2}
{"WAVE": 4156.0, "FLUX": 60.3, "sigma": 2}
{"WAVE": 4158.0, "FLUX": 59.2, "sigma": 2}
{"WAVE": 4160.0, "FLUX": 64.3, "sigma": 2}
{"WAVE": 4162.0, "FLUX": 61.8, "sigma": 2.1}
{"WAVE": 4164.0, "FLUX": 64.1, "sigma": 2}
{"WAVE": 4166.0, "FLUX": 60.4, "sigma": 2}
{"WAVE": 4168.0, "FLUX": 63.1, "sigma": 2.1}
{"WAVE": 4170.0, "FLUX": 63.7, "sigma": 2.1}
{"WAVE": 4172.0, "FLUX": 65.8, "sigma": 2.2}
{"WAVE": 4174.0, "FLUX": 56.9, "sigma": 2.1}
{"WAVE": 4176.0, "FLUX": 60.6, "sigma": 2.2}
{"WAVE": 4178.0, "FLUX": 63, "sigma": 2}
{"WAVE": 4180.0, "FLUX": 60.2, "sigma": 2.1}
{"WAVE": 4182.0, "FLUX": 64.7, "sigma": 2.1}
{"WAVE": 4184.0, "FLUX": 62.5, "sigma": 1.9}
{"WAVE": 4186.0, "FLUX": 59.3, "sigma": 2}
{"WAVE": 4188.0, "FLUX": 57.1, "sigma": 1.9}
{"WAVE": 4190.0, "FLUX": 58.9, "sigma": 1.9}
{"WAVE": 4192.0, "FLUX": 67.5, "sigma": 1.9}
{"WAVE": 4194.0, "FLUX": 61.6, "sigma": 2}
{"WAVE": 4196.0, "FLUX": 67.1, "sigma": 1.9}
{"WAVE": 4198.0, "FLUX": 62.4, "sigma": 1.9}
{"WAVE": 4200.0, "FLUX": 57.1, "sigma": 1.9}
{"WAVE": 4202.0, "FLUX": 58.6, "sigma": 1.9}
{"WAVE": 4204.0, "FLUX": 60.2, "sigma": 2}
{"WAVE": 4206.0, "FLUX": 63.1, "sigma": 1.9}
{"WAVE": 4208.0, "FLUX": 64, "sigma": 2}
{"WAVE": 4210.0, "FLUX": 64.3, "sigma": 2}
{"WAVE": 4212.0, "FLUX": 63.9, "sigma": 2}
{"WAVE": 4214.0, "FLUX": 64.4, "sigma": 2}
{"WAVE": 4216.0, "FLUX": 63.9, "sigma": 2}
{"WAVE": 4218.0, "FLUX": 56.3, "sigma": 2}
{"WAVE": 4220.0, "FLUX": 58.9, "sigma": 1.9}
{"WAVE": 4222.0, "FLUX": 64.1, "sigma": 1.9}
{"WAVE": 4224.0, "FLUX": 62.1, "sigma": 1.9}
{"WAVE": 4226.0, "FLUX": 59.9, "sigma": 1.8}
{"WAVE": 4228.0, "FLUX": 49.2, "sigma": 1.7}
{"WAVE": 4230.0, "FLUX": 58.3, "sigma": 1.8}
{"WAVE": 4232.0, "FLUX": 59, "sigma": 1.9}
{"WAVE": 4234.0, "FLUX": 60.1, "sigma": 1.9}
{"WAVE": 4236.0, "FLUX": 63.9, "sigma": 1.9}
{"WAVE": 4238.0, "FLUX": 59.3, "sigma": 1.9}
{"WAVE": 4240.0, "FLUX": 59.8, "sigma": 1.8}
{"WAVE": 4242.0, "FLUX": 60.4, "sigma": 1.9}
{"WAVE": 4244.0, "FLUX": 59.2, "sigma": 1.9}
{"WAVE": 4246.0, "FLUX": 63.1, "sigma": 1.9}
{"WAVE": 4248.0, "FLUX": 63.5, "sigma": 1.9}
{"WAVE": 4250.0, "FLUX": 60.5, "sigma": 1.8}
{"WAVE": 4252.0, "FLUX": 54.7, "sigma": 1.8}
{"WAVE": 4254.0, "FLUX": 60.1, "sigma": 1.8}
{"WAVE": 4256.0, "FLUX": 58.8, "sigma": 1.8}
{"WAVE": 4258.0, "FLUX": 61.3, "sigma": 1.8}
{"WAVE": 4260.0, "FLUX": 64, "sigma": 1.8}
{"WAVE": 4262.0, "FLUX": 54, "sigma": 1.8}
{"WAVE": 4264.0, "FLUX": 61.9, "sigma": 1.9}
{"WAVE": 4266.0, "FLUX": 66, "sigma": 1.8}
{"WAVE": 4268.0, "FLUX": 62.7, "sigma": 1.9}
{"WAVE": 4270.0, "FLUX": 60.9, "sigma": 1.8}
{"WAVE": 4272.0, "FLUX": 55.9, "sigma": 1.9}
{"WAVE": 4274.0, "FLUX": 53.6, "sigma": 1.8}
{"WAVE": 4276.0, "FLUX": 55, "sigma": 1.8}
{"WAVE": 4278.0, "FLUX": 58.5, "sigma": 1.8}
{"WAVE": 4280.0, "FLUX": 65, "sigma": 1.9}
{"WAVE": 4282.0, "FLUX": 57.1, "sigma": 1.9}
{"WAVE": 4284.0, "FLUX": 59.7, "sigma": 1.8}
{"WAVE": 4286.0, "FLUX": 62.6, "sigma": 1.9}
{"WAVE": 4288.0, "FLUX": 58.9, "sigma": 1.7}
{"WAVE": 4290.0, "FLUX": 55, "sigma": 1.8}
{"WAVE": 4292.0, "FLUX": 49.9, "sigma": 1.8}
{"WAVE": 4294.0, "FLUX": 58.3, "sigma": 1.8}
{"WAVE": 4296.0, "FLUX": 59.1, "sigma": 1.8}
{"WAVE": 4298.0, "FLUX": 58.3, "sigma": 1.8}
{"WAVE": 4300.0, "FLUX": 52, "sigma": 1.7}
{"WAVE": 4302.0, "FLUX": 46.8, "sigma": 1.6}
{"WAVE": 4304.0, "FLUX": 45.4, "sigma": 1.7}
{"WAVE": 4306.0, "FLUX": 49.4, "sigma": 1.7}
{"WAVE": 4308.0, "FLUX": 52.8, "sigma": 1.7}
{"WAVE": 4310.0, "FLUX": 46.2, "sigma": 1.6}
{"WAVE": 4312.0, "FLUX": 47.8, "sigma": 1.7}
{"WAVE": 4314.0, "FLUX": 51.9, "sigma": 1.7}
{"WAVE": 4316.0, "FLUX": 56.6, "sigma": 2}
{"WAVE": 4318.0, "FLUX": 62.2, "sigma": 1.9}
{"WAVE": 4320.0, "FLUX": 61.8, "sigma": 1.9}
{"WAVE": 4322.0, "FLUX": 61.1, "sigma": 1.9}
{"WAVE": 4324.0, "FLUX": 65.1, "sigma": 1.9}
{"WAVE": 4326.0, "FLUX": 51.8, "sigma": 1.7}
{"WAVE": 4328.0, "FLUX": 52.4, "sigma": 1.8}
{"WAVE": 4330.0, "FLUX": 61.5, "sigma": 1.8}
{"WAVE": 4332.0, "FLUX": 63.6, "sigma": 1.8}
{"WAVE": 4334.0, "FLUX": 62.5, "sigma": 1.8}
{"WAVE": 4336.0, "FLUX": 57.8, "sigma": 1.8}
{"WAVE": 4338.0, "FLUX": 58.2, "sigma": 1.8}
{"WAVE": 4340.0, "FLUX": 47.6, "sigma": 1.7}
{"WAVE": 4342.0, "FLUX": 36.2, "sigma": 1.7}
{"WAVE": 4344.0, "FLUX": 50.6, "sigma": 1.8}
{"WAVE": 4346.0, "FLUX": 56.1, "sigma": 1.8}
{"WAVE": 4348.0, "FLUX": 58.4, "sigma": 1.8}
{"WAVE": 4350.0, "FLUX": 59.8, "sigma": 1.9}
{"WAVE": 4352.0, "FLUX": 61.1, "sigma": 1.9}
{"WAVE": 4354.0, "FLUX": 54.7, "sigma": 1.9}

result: -1.7 angstrom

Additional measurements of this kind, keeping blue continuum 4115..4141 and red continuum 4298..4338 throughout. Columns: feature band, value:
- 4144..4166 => 0.2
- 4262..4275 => -0.5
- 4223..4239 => 0.0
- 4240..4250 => -0.5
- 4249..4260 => -0.3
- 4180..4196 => -0.3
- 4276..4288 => -0.7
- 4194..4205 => -0.2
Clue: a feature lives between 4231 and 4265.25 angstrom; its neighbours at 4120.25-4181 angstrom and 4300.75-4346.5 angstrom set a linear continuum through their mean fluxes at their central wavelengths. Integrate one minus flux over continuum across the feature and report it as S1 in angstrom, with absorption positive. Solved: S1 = -1.6 angstrom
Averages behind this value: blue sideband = 62.2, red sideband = 54.1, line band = 60.3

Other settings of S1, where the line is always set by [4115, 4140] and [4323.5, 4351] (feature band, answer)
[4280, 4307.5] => 1.0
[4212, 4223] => -0.4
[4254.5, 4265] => -0.3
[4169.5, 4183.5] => -0.2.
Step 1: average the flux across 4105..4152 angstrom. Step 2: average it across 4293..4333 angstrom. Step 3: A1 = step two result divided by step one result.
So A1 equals 0.9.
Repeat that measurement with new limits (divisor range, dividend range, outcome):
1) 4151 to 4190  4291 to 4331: 0.89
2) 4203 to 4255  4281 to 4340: 0.92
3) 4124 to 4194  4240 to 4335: 0.93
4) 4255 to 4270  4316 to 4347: 0.92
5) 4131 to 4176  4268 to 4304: 0.91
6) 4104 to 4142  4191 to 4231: 1.00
